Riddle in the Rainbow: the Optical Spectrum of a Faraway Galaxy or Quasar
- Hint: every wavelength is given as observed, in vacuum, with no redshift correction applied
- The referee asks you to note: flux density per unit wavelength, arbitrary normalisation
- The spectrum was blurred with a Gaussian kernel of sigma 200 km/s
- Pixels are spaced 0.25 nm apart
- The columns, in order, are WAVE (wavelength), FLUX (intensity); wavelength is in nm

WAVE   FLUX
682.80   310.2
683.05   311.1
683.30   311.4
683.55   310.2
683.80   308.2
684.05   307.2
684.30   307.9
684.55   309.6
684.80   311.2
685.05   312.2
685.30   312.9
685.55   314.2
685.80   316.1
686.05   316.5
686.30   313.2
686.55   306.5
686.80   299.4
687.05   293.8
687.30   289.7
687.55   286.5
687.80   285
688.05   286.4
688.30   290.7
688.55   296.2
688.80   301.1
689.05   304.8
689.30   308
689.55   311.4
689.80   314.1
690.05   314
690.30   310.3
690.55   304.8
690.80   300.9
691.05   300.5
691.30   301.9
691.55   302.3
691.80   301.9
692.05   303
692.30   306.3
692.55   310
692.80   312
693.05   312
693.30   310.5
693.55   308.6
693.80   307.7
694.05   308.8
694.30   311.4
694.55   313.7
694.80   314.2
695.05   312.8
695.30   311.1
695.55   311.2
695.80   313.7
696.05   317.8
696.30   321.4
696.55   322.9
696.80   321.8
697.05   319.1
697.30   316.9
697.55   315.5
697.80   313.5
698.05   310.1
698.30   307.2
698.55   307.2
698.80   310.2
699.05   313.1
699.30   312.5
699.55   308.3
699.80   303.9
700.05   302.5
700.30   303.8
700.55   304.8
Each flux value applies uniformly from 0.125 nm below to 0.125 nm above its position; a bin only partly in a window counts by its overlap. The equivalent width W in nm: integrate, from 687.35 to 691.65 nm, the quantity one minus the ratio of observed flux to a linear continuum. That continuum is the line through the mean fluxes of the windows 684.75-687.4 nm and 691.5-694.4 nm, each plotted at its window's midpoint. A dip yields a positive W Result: 0.10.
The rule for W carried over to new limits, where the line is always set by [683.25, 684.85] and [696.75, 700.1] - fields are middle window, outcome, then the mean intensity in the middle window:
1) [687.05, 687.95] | 0.06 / 288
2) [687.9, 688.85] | 0.05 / 293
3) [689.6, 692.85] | 0.04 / 306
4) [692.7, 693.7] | 0.00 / 311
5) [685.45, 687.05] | 0.00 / 310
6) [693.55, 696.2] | -0.01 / 312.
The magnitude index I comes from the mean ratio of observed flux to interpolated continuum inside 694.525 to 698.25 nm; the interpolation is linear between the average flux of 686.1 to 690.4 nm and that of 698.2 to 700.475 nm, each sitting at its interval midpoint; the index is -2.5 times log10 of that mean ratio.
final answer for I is -0.03 mag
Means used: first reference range 301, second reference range 308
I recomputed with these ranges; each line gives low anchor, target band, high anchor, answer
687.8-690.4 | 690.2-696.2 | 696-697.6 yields 0.01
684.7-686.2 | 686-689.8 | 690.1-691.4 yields 0.04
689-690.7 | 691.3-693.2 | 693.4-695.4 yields 0.01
